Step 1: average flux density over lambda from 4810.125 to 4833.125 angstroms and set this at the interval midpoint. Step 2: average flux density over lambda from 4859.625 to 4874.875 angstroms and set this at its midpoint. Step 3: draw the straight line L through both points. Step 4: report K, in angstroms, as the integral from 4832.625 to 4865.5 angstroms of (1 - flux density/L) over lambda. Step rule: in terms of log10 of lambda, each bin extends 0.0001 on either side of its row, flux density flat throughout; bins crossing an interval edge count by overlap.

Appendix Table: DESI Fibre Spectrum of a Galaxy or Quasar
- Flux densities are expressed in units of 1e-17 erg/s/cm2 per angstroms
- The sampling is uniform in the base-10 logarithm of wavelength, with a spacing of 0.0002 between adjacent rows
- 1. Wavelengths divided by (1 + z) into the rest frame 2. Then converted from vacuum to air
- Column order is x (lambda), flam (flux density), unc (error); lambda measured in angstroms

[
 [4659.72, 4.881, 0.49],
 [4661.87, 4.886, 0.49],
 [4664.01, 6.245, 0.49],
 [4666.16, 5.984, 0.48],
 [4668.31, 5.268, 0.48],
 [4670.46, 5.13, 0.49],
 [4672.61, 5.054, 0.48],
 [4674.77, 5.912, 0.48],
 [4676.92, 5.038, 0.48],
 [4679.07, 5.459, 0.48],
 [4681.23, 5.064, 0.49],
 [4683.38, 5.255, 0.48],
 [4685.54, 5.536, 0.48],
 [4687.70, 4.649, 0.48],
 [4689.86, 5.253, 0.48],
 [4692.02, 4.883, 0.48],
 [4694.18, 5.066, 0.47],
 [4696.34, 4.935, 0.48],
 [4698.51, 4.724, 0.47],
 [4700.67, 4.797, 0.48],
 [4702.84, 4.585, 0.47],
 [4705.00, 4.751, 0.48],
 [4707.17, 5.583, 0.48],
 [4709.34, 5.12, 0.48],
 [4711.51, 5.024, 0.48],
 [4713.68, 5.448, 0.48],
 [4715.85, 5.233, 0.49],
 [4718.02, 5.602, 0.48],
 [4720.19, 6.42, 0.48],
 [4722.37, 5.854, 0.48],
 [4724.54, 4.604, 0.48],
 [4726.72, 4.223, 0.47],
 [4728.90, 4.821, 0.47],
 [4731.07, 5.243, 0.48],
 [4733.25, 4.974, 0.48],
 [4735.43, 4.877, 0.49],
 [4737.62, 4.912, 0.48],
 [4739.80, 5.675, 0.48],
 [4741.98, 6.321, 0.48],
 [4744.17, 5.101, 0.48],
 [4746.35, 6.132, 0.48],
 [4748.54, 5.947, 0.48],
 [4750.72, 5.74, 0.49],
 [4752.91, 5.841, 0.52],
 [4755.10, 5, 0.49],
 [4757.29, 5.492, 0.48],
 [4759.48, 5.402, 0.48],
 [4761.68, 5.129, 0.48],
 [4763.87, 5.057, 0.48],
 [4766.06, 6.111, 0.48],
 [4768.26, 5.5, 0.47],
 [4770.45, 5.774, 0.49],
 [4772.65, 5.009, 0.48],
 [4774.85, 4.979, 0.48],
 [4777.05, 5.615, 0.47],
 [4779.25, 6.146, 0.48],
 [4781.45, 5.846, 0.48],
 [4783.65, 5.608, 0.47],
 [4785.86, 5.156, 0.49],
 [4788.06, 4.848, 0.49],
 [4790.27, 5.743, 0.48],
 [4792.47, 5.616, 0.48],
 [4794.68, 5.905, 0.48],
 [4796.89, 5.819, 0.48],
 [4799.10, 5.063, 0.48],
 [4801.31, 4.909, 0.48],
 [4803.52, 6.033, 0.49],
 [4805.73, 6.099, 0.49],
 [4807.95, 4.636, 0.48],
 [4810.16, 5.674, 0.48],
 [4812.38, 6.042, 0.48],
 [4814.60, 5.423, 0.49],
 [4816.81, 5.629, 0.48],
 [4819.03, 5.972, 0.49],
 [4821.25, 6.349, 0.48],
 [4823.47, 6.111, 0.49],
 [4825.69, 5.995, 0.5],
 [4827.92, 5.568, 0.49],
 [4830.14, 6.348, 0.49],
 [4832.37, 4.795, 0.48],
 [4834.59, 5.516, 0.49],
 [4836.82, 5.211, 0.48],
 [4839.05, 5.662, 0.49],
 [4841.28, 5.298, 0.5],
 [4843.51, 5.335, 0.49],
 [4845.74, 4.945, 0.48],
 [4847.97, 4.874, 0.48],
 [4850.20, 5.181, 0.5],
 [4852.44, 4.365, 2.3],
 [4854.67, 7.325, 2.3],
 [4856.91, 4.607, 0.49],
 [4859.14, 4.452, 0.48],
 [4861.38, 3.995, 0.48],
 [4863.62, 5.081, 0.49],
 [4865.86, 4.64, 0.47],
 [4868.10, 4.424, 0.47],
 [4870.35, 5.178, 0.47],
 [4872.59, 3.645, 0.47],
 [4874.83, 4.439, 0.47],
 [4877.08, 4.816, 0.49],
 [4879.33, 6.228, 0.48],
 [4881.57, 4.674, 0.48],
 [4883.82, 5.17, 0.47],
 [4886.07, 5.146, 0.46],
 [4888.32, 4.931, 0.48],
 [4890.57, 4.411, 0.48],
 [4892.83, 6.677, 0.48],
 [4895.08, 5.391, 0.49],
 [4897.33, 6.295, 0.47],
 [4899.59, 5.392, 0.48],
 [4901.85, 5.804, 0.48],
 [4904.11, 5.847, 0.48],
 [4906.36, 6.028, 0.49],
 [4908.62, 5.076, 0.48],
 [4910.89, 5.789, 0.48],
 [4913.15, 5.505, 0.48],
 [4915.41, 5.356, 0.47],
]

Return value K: -0.6 angstroms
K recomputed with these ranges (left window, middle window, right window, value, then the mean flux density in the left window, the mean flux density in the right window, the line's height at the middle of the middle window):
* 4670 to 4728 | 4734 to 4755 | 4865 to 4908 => -1.7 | 5.15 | 5.22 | 5.17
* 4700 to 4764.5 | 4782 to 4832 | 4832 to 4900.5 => -4.4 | 5.3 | 5.1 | 5.19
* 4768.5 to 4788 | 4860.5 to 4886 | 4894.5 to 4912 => 4.0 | 5.48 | 5.71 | 5.66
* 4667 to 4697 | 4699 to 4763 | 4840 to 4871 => -2.1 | 5.19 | 4.98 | 5.13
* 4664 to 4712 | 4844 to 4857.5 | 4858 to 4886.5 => -1.3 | 5.16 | 4.75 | 4.8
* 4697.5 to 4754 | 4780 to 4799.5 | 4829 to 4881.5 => -1.4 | 5.29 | 5.05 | 5.17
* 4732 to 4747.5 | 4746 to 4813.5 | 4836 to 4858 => -2.1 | 5.42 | 5.28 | 5.37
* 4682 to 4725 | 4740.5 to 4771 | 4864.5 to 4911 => -2.5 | 5.17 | 5.23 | 5.19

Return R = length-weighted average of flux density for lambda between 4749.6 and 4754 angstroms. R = 5.8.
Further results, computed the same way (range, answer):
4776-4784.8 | 5.8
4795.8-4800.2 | 5.44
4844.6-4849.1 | 4.92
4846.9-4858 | 5.27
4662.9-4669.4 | 5.83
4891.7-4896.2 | 6.04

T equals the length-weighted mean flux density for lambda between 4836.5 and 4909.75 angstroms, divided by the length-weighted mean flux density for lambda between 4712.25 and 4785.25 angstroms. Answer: 0.95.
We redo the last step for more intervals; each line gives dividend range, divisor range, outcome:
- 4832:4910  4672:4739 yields 1.01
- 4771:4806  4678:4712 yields 1.09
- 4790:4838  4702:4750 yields 1.07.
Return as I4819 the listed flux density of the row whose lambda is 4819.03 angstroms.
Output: 5.972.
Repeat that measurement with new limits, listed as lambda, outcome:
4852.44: 4.365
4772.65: 5.009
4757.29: 5.492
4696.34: 4.935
